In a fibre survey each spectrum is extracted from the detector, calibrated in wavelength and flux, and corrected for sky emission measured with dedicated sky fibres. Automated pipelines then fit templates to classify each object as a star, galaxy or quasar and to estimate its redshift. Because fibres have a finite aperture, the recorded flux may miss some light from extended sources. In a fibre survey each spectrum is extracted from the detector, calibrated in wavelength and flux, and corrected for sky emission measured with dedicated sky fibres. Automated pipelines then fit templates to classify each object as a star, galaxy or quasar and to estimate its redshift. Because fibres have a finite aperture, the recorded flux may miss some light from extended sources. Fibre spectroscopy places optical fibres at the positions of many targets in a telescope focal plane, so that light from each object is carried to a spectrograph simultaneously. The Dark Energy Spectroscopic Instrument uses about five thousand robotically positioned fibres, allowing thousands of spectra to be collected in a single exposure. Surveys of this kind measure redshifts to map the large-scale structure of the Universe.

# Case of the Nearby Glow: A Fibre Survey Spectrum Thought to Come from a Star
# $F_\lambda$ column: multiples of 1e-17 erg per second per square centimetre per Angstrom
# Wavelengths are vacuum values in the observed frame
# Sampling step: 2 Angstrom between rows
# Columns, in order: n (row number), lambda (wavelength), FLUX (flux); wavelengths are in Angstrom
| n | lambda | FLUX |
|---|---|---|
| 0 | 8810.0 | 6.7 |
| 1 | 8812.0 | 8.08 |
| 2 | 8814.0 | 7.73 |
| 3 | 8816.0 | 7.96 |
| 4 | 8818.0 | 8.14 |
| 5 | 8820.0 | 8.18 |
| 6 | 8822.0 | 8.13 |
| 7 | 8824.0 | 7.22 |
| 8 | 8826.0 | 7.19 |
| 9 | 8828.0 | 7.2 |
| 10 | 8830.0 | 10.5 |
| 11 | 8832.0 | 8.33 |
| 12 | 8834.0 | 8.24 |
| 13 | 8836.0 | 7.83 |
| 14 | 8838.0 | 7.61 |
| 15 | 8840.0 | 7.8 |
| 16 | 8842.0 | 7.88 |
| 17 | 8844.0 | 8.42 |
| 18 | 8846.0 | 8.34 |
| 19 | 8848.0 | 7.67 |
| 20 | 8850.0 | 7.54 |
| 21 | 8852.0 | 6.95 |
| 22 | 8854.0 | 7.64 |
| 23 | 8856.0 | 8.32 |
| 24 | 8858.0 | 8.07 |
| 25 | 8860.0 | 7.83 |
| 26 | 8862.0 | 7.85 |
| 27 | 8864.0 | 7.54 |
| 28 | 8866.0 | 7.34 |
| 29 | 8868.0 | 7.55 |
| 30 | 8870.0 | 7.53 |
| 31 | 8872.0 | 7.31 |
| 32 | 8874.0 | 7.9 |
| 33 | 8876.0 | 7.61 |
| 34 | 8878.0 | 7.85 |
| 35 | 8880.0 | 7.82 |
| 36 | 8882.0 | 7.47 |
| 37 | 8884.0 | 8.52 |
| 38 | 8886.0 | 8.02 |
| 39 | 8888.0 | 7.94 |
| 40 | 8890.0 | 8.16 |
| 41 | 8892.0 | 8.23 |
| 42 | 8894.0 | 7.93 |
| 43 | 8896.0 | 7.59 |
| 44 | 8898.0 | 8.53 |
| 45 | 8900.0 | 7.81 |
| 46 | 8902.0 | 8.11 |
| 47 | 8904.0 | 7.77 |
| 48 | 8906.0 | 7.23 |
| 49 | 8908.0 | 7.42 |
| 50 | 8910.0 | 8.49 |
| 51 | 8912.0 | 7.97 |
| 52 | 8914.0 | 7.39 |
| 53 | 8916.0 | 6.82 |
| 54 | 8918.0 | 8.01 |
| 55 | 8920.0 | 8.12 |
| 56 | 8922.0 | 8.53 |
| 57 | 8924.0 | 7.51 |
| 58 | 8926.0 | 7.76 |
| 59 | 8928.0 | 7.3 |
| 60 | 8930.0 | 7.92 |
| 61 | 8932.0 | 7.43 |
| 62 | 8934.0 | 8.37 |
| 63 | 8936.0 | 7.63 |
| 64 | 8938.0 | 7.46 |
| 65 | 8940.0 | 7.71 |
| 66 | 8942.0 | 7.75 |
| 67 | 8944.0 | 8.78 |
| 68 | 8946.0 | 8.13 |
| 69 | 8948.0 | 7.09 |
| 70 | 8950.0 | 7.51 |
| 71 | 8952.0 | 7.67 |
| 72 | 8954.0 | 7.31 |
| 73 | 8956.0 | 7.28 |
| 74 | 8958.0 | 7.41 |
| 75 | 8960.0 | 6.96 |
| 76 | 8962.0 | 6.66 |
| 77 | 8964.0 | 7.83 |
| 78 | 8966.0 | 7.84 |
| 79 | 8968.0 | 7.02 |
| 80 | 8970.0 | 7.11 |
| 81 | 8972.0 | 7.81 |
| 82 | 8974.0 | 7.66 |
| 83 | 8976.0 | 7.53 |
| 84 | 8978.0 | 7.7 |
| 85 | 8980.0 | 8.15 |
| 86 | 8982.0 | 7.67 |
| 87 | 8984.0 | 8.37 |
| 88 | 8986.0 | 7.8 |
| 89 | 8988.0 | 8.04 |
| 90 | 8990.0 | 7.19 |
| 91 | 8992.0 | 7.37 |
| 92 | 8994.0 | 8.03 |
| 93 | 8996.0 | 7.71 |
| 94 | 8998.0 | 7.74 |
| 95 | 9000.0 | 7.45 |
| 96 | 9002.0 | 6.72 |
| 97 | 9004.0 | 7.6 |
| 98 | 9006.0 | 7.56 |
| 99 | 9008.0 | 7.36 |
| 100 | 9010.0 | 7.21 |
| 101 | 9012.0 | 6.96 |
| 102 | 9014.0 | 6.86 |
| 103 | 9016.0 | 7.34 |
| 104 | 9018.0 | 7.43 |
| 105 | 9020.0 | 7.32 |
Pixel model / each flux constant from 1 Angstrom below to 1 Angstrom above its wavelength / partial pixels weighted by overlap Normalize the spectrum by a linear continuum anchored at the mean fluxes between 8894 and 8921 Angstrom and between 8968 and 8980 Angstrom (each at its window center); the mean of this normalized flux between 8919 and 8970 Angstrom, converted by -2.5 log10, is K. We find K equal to 0.01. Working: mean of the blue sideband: 7.79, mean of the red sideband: 7.57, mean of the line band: 7.63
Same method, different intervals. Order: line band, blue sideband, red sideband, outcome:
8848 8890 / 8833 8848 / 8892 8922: 0.026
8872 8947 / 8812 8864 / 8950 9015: -0.020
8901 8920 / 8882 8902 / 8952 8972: 0.020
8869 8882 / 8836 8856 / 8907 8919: 0.013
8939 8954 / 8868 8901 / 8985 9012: -0.014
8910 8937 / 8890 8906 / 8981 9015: 0.009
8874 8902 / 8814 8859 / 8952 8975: -0.034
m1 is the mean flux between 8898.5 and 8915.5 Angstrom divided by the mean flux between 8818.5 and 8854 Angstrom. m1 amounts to 1.0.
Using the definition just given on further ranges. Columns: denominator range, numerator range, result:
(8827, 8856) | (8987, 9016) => 0.93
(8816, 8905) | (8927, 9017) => 0.96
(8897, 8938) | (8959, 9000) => 0.98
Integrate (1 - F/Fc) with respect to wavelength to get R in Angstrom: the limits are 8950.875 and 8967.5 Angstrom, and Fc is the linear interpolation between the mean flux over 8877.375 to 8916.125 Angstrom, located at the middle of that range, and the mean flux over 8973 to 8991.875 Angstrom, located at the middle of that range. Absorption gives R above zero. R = 0.9 Angstrom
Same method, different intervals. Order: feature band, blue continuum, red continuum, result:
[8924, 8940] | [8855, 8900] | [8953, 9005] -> 0.0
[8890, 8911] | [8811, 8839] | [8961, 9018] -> -0.4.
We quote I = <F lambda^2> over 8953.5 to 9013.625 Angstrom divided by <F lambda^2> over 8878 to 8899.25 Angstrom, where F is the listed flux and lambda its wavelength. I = 1.0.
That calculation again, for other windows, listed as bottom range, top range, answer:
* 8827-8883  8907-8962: 0.99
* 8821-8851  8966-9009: 0.98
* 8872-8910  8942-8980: 0.97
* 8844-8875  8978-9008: 1.02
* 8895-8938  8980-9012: 0.99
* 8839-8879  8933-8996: 1.01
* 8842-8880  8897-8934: 1.02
